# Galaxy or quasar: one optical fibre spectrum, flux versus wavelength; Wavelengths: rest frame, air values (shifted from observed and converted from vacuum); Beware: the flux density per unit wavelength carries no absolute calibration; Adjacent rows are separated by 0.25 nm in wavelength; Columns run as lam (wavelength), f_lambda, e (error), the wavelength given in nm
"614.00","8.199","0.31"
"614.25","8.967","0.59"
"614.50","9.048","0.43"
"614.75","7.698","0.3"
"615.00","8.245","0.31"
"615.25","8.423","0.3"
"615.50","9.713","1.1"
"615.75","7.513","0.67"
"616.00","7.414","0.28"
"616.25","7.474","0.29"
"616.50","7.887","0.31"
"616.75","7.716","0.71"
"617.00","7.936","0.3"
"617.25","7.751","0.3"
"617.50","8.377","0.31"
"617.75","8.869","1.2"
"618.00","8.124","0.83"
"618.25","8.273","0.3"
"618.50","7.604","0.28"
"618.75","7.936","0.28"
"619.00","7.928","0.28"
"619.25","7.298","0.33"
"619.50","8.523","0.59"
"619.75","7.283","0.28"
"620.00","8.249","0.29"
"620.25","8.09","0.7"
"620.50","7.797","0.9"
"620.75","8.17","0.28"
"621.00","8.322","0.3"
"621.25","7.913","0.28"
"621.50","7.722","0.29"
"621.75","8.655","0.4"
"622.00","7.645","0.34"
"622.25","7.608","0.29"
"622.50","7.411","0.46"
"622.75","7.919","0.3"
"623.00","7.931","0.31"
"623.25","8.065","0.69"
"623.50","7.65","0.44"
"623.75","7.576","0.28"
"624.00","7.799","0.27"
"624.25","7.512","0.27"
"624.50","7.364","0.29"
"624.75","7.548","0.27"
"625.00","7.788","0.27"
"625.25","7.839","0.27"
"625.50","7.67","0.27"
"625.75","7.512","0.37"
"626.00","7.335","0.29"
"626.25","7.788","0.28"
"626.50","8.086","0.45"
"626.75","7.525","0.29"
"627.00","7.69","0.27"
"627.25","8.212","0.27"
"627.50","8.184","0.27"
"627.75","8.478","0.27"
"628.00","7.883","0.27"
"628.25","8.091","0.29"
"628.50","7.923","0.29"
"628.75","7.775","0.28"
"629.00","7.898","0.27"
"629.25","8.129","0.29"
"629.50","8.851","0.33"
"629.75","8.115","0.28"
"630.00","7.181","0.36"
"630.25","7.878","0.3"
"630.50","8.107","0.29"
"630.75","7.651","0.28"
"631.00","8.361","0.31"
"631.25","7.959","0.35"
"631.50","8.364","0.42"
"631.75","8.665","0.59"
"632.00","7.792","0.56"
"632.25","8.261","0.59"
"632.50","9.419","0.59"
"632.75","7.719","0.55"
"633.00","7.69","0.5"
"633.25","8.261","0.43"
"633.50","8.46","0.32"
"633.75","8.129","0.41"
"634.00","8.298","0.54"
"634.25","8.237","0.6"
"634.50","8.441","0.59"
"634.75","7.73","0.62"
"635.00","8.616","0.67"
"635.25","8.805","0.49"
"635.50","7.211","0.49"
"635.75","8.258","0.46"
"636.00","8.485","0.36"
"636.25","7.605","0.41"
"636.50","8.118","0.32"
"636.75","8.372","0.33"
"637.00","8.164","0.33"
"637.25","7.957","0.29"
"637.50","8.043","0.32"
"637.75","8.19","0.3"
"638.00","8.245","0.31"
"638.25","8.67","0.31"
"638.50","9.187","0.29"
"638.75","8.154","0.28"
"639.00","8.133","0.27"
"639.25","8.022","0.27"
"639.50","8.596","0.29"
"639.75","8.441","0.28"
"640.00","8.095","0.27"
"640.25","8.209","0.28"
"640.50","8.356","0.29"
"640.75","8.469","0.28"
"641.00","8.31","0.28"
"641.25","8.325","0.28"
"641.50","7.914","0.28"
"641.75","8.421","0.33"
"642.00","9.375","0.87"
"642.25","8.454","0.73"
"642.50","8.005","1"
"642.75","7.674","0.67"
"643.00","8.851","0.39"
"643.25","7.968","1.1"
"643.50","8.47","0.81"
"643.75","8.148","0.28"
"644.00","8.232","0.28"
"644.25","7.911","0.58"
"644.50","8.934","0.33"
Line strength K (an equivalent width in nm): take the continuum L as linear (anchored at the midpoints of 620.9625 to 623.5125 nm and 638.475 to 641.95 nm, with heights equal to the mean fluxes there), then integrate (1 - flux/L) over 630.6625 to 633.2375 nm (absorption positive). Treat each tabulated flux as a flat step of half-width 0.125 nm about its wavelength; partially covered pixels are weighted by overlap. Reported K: -0.02 nm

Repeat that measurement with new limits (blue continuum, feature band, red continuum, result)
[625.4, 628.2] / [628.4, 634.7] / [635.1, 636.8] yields -0.114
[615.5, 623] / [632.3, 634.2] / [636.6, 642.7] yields -0.017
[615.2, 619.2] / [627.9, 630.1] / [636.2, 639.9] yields 0.048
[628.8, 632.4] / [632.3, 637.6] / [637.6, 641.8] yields 0.008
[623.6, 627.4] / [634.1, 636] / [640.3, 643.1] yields -0.028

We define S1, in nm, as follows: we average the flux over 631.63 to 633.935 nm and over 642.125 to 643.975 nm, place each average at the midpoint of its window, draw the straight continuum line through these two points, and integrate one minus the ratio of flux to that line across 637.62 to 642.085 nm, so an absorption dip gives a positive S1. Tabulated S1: -0.080 nm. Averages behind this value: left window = 8.27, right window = 8.22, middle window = 8.39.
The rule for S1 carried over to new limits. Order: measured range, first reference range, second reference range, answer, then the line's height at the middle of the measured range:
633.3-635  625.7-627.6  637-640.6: -0.03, 8.11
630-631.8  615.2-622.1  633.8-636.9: 0.02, 8.14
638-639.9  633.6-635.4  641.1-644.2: -0.03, 8.31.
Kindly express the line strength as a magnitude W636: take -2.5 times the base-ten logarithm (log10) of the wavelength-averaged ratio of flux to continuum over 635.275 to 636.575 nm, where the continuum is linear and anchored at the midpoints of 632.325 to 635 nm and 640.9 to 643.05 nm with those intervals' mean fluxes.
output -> 0.038 mag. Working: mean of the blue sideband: 8.26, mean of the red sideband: 8.35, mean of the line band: 8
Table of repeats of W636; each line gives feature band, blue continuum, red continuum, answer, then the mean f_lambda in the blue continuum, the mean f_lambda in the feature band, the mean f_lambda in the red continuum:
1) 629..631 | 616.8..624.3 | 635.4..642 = 0.01 mag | 7.93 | 8.01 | 8.25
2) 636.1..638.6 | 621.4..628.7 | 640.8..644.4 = -0.01 mag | 7.81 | 8.25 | 8.3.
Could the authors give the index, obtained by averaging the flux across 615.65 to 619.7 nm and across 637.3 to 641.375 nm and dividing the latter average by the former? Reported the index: 1.05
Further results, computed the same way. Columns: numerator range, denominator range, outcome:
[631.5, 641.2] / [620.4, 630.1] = 1.05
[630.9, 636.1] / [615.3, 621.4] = 1.03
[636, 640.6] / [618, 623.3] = 1.04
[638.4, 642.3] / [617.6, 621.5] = 1.05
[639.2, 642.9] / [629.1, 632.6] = 1.02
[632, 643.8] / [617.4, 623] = 1.04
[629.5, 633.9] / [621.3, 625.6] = 1.05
